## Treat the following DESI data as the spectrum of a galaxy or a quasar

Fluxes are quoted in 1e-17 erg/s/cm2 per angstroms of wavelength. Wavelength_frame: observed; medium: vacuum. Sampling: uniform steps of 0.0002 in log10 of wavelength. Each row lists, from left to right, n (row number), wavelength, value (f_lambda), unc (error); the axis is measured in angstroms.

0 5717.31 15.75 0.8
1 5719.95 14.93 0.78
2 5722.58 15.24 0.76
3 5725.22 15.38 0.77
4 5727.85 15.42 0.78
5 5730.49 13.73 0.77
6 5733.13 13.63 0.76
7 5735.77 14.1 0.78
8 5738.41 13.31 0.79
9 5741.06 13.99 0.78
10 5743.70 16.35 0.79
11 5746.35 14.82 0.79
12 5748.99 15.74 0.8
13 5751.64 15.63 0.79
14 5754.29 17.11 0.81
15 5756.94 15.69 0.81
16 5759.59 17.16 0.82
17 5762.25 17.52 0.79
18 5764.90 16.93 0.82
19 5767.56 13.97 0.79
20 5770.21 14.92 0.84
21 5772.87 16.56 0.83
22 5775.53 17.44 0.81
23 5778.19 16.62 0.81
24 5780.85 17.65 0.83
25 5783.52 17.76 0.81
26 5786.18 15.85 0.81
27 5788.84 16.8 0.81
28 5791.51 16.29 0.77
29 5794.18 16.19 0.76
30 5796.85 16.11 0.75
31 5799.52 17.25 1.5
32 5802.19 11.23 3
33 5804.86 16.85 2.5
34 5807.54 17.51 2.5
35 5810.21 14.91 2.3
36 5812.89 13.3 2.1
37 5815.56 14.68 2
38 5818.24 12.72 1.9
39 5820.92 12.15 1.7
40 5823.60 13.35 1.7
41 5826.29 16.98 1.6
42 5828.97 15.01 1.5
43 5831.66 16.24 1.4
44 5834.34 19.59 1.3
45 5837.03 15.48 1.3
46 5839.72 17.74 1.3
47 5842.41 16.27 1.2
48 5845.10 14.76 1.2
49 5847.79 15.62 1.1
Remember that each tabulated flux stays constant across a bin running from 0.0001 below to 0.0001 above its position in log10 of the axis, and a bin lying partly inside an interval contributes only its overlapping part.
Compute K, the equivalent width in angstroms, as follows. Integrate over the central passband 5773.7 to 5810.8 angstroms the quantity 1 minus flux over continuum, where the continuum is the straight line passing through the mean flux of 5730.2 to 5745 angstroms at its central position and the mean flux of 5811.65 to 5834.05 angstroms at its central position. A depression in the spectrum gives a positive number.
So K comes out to -4.9 angstroms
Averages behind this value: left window 14.2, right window 14.6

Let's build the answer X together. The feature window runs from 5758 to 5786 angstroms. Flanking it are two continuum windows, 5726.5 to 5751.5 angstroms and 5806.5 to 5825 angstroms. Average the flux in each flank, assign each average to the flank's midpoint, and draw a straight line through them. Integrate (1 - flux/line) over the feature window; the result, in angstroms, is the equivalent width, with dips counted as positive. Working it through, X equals -4.4 angstroms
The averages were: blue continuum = 14.6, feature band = 16.6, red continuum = 14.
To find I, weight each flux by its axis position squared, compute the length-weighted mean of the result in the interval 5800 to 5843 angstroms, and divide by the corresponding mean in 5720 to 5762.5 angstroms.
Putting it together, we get 1.0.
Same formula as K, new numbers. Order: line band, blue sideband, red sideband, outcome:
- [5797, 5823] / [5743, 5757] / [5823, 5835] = 2.6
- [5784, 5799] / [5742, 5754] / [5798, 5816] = -1.1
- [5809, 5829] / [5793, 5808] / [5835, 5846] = 2.4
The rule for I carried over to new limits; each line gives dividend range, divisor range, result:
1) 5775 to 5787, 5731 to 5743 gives 1.25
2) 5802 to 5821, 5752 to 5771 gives 0.91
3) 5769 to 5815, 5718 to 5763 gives 1.07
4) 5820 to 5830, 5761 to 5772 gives 0.93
